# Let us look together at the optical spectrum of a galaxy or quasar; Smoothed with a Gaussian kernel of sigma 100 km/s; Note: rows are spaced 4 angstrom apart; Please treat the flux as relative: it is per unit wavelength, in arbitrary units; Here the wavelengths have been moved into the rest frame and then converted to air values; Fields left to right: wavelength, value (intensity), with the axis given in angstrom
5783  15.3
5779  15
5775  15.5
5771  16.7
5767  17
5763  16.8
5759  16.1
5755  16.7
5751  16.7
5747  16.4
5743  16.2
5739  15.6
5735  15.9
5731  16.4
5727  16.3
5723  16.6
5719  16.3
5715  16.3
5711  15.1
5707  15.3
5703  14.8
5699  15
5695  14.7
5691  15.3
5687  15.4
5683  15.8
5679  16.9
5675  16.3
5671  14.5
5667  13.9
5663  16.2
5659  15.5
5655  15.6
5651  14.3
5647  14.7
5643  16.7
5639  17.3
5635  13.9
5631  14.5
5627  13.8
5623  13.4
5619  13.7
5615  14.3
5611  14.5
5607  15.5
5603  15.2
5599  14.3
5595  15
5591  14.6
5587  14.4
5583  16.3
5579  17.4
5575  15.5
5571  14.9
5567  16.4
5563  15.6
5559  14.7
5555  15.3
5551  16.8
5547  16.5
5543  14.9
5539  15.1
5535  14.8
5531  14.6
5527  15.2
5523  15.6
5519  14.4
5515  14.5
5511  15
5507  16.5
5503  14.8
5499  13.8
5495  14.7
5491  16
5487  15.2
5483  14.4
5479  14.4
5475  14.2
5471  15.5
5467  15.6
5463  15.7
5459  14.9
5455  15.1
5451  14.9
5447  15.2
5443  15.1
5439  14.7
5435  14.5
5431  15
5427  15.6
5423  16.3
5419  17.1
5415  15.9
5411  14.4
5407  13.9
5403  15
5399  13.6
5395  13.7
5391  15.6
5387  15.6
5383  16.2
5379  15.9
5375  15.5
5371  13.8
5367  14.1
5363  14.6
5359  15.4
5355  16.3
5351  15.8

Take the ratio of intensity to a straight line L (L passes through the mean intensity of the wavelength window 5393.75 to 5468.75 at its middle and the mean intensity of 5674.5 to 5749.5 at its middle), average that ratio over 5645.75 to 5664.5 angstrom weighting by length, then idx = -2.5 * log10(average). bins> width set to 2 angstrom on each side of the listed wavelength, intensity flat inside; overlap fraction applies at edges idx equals 0.03 mag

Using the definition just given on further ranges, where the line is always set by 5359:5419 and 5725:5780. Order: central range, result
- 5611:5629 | 0.139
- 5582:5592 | 0.044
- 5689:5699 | 0.073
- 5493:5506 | 0.054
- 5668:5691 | 0.023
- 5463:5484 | 0.023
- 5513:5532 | 0.039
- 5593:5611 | 0.054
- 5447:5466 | 0.000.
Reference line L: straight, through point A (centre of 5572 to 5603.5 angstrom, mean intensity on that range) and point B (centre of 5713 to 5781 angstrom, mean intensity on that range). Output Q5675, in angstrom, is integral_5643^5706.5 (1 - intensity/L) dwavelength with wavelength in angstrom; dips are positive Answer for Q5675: 2.14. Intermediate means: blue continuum 15.3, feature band 15.3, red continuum 16.3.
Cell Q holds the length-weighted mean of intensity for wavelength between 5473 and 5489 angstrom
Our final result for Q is 14.6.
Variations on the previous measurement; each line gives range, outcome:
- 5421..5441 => 15.2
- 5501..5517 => 15.2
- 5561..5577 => 15.6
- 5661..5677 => 15.2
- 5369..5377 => 14.7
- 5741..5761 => 16.4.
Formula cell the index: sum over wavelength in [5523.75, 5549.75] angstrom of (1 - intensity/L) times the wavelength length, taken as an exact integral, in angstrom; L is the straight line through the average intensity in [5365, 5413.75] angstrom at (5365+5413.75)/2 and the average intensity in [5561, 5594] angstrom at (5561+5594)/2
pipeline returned 0.3 angstrom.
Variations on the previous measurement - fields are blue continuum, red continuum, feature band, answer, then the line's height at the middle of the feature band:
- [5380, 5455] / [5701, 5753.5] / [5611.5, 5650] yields 2.6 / 15.7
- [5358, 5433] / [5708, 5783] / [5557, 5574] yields 0.2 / 15.6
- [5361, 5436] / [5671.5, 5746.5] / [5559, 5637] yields 3.1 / 15.5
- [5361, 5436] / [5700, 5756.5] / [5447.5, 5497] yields 0.8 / 15.3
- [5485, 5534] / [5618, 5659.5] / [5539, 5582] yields -2.4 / 15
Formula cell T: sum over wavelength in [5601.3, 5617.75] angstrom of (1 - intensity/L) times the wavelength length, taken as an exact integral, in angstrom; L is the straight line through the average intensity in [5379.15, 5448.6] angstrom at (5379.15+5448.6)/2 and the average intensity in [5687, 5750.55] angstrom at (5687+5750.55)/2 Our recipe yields 0.77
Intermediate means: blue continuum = 15.2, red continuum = 15.8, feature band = 14.8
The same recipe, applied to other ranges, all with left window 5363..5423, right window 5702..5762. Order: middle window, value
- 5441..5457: 0.15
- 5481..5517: 0.90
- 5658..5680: 0.55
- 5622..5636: 1.63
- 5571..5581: -0.34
